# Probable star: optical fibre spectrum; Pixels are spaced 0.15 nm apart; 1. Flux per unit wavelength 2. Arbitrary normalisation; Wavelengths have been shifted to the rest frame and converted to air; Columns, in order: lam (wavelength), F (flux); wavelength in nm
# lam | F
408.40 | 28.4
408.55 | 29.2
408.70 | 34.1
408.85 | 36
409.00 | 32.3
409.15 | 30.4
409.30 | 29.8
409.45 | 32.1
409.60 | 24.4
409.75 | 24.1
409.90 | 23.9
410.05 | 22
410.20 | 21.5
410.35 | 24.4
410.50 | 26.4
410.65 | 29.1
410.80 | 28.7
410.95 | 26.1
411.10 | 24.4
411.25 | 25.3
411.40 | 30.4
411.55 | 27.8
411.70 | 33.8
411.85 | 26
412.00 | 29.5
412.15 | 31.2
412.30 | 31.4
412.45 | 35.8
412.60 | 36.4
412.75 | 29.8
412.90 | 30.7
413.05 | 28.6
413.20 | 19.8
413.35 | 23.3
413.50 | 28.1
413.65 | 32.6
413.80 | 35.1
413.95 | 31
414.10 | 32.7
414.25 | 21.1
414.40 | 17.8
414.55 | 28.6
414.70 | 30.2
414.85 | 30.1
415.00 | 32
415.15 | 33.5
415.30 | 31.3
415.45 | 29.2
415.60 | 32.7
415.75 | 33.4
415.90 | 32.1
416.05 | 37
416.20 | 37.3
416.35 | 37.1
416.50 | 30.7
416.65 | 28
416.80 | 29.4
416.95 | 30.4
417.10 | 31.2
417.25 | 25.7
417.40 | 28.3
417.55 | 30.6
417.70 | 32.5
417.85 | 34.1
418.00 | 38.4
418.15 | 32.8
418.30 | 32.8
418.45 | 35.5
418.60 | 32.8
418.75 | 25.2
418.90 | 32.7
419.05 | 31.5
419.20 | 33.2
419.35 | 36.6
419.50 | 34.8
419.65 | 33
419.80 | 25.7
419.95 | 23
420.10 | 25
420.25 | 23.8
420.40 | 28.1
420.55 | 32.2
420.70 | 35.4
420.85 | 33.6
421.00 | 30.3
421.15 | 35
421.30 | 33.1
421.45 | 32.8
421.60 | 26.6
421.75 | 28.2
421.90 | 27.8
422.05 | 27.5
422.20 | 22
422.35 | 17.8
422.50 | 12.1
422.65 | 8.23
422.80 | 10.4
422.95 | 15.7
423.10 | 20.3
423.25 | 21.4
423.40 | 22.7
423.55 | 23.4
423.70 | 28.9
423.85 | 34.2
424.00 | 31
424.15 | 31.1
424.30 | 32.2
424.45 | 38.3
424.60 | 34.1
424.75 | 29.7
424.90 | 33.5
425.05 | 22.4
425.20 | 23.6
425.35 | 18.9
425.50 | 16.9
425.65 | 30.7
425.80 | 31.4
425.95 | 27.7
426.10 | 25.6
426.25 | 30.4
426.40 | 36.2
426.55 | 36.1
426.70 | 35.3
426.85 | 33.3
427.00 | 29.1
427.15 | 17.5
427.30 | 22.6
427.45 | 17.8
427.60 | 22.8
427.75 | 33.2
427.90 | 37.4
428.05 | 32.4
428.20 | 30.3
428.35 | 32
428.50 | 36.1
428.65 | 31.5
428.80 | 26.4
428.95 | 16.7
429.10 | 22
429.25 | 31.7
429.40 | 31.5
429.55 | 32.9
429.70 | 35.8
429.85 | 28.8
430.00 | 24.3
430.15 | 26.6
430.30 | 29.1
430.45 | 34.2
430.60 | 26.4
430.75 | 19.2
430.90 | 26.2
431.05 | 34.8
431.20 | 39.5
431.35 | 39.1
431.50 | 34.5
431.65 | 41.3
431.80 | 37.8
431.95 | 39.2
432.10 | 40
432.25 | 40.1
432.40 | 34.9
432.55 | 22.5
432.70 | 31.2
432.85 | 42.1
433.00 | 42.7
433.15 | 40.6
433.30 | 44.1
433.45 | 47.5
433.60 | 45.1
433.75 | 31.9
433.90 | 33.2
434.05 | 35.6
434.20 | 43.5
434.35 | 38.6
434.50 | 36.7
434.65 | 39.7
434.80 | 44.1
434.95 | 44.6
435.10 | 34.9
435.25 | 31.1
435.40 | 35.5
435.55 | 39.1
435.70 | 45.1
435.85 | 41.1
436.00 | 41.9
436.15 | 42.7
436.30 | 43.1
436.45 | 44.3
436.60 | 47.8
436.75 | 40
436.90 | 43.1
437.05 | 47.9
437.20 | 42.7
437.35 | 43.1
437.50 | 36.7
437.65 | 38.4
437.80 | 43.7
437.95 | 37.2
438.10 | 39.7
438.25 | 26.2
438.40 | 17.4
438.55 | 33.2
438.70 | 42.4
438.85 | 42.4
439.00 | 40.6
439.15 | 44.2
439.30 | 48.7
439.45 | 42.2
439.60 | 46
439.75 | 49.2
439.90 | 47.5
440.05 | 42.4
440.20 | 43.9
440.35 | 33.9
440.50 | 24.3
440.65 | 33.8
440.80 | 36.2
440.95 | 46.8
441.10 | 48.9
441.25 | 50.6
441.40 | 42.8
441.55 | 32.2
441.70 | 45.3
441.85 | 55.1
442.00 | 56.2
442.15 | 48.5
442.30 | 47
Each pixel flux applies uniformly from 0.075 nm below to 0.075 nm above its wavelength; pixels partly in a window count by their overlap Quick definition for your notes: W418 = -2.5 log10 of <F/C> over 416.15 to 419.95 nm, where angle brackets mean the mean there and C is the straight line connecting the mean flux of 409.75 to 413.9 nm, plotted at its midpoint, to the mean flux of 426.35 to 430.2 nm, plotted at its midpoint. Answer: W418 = -0.12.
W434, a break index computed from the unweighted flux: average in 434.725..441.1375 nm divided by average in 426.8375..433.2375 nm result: 1.3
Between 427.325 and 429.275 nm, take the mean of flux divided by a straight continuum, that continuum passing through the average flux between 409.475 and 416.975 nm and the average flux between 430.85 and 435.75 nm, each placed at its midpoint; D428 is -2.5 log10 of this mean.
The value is 0.26 mag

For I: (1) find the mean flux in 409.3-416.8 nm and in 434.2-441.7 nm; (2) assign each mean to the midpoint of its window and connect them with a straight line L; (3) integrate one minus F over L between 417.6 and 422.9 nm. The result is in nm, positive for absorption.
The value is 0.60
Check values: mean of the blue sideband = 29.2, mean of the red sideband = 40.5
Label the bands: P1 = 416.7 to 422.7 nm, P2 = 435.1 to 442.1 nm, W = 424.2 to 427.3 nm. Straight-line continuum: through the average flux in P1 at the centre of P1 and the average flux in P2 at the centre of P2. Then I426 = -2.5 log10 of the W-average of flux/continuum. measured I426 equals 0.14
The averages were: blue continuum 29.3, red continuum 41.2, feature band 29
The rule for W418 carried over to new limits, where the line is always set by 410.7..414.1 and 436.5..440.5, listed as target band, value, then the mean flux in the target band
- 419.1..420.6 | 0.11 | 29.5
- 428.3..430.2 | 0.25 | 28.9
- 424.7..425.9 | 0.33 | 25.8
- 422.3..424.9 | 0.36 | 24.5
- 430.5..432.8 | 0.11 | 33.9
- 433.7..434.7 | 0.05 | 37.1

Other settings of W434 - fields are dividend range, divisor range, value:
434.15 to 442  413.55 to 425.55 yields 1.42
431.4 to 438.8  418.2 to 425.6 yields 1.42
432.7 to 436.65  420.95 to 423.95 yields 1.69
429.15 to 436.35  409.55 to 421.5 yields 1.21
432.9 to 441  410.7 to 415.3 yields 1.38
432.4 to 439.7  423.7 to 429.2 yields 1.37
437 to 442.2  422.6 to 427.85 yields 1.55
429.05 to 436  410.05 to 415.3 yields 1.25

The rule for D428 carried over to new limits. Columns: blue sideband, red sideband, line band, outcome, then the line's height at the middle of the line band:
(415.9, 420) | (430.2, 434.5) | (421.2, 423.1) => 0.45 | 33.2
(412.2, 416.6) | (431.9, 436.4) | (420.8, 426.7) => 0.28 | 34.7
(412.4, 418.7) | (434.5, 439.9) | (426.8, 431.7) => 0.25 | 37.1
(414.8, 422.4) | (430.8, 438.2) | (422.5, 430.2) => 0.27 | 35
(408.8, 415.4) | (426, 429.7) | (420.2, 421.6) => -0.09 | 29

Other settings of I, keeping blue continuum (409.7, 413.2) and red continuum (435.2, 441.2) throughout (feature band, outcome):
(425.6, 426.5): 0.11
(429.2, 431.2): 0.38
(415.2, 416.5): -0.15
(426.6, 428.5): 0.35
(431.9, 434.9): -0.04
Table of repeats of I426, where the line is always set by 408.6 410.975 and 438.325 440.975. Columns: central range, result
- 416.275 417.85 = 0.01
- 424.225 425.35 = 0.14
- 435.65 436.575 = -0.13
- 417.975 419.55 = -0.06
